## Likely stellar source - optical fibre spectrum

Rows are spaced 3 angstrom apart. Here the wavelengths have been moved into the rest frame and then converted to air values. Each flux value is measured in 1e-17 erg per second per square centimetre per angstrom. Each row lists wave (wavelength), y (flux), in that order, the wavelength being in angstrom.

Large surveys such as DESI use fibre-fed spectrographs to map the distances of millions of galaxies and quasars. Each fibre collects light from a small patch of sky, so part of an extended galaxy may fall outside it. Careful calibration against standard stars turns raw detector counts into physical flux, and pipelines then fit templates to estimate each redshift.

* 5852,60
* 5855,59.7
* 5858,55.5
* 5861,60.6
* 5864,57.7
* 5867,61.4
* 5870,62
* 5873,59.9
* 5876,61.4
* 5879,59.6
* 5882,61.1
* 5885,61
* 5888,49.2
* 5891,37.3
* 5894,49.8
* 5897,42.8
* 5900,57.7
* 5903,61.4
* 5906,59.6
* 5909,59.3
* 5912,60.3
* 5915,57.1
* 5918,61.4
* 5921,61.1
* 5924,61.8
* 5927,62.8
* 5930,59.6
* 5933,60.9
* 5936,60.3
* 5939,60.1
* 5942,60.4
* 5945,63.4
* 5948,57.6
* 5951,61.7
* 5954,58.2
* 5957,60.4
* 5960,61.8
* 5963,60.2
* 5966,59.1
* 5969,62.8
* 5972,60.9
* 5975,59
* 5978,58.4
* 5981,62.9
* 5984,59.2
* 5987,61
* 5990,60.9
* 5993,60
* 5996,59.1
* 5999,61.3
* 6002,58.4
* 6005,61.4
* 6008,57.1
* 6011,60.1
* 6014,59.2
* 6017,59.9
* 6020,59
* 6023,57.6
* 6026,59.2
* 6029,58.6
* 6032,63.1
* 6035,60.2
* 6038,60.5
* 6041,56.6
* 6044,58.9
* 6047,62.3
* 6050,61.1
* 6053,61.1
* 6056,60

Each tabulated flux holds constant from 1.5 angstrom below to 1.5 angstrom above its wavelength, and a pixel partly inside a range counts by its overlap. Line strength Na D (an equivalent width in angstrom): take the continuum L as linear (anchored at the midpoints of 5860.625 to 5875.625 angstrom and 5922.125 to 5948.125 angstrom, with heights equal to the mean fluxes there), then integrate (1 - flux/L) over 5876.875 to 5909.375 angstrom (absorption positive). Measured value 3.32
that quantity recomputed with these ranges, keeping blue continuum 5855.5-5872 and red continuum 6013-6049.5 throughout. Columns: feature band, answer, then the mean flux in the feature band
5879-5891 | 0.9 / 54.9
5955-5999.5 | -0.6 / 60.4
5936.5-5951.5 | -0.3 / 60.5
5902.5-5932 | -0.4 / 60.4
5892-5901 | 1.6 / 49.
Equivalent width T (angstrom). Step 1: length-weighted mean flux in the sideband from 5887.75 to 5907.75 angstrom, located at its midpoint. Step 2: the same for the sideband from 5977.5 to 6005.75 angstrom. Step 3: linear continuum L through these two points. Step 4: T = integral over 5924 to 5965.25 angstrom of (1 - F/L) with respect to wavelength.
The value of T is -3.6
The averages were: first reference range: 51.3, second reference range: 60.3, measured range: 60.6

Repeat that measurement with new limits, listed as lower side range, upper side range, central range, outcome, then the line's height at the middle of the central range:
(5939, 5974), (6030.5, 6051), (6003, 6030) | 0.6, 60.4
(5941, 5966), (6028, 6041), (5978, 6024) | 0.4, 60.3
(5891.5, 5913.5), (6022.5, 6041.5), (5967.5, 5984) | -0.9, 57.6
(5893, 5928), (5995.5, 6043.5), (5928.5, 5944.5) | -0.6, 58.3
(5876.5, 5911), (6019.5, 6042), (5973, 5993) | -0.8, 57.8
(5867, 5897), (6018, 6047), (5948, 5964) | -0.8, 57.4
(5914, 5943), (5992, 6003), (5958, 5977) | -0.1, 60.1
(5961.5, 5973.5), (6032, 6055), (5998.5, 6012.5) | 0.2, 60.5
